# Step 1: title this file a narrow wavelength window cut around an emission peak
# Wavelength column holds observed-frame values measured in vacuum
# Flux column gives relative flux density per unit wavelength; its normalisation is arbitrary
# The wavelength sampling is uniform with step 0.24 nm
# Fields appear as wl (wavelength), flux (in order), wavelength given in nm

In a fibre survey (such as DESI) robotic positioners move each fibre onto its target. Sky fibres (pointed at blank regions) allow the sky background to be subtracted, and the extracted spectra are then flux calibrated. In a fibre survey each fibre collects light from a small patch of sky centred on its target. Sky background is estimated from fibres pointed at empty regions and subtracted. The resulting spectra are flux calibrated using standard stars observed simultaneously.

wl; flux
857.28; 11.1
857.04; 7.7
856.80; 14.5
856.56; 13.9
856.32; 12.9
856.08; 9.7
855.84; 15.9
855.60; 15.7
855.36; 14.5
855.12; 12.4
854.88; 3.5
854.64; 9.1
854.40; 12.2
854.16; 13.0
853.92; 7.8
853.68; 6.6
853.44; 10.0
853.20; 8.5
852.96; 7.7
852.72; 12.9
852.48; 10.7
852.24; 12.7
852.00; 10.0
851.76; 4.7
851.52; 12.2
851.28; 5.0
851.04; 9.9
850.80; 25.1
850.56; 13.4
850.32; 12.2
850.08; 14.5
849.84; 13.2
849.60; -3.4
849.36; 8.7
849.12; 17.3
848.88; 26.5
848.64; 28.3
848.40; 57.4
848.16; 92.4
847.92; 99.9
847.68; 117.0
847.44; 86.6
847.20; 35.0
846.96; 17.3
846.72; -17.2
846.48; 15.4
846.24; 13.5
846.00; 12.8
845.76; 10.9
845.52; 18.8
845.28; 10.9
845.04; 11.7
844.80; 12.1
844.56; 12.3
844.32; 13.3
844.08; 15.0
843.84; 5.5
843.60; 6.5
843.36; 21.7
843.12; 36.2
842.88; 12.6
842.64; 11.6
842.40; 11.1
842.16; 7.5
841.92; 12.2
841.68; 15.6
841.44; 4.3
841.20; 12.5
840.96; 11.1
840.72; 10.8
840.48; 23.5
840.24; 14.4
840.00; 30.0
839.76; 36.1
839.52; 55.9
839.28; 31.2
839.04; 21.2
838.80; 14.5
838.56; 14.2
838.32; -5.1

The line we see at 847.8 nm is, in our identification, [O III]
